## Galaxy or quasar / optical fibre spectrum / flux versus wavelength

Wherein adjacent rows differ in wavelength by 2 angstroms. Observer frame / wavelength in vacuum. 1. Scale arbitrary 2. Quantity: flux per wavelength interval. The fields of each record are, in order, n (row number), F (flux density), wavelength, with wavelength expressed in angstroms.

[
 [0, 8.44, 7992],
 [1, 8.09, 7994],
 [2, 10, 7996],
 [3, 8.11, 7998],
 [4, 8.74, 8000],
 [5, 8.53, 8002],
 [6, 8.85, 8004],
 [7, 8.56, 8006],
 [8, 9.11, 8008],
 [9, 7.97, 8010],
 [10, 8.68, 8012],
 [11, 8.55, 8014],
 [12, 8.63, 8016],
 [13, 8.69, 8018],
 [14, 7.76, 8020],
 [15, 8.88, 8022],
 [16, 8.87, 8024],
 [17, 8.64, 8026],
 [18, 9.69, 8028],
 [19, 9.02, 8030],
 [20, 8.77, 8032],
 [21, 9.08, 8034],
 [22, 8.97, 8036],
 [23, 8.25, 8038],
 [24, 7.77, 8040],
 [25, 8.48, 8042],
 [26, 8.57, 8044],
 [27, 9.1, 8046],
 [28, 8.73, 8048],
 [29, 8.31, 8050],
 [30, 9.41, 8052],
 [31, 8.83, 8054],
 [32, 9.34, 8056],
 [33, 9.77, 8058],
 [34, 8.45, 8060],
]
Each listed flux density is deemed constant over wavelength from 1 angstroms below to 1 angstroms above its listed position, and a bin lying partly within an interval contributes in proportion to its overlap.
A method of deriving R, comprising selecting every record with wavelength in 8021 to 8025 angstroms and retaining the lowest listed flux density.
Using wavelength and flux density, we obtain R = 8.87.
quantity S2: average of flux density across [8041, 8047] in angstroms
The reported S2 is 8.72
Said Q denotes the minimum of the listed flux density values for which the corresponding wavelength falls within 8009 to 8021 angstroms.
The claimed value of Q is 7.76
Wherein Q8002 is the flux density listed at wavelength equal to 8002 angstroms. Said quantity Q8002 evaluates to 8.53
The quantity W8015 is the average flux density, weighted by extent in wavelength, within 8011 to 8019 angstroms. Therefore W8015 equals 8.64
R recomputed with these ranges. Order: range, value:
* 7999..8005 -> 8.53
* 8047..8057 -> 8.31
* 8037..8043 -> 7.77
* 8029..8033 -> 8.77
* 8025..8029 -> 8.64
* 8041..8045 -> 8.48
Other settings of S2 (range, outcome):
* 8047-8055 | 8.82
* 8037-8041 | 8.01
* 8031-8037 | 8.94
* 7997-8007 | 8.56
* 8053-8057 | 9.09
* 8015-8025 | 8.57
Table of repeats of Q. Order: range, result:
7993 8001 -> 8.09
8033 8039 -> 8.25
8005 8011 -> 7.97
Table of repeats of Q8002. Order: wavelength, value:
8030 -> 9.02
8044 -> 8.57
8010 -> 7.97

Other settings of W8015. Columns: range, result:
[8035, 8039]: 8.61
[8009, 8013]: 8.32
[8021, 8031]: 9.02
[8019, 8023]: 8.32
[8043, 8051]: 8.68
